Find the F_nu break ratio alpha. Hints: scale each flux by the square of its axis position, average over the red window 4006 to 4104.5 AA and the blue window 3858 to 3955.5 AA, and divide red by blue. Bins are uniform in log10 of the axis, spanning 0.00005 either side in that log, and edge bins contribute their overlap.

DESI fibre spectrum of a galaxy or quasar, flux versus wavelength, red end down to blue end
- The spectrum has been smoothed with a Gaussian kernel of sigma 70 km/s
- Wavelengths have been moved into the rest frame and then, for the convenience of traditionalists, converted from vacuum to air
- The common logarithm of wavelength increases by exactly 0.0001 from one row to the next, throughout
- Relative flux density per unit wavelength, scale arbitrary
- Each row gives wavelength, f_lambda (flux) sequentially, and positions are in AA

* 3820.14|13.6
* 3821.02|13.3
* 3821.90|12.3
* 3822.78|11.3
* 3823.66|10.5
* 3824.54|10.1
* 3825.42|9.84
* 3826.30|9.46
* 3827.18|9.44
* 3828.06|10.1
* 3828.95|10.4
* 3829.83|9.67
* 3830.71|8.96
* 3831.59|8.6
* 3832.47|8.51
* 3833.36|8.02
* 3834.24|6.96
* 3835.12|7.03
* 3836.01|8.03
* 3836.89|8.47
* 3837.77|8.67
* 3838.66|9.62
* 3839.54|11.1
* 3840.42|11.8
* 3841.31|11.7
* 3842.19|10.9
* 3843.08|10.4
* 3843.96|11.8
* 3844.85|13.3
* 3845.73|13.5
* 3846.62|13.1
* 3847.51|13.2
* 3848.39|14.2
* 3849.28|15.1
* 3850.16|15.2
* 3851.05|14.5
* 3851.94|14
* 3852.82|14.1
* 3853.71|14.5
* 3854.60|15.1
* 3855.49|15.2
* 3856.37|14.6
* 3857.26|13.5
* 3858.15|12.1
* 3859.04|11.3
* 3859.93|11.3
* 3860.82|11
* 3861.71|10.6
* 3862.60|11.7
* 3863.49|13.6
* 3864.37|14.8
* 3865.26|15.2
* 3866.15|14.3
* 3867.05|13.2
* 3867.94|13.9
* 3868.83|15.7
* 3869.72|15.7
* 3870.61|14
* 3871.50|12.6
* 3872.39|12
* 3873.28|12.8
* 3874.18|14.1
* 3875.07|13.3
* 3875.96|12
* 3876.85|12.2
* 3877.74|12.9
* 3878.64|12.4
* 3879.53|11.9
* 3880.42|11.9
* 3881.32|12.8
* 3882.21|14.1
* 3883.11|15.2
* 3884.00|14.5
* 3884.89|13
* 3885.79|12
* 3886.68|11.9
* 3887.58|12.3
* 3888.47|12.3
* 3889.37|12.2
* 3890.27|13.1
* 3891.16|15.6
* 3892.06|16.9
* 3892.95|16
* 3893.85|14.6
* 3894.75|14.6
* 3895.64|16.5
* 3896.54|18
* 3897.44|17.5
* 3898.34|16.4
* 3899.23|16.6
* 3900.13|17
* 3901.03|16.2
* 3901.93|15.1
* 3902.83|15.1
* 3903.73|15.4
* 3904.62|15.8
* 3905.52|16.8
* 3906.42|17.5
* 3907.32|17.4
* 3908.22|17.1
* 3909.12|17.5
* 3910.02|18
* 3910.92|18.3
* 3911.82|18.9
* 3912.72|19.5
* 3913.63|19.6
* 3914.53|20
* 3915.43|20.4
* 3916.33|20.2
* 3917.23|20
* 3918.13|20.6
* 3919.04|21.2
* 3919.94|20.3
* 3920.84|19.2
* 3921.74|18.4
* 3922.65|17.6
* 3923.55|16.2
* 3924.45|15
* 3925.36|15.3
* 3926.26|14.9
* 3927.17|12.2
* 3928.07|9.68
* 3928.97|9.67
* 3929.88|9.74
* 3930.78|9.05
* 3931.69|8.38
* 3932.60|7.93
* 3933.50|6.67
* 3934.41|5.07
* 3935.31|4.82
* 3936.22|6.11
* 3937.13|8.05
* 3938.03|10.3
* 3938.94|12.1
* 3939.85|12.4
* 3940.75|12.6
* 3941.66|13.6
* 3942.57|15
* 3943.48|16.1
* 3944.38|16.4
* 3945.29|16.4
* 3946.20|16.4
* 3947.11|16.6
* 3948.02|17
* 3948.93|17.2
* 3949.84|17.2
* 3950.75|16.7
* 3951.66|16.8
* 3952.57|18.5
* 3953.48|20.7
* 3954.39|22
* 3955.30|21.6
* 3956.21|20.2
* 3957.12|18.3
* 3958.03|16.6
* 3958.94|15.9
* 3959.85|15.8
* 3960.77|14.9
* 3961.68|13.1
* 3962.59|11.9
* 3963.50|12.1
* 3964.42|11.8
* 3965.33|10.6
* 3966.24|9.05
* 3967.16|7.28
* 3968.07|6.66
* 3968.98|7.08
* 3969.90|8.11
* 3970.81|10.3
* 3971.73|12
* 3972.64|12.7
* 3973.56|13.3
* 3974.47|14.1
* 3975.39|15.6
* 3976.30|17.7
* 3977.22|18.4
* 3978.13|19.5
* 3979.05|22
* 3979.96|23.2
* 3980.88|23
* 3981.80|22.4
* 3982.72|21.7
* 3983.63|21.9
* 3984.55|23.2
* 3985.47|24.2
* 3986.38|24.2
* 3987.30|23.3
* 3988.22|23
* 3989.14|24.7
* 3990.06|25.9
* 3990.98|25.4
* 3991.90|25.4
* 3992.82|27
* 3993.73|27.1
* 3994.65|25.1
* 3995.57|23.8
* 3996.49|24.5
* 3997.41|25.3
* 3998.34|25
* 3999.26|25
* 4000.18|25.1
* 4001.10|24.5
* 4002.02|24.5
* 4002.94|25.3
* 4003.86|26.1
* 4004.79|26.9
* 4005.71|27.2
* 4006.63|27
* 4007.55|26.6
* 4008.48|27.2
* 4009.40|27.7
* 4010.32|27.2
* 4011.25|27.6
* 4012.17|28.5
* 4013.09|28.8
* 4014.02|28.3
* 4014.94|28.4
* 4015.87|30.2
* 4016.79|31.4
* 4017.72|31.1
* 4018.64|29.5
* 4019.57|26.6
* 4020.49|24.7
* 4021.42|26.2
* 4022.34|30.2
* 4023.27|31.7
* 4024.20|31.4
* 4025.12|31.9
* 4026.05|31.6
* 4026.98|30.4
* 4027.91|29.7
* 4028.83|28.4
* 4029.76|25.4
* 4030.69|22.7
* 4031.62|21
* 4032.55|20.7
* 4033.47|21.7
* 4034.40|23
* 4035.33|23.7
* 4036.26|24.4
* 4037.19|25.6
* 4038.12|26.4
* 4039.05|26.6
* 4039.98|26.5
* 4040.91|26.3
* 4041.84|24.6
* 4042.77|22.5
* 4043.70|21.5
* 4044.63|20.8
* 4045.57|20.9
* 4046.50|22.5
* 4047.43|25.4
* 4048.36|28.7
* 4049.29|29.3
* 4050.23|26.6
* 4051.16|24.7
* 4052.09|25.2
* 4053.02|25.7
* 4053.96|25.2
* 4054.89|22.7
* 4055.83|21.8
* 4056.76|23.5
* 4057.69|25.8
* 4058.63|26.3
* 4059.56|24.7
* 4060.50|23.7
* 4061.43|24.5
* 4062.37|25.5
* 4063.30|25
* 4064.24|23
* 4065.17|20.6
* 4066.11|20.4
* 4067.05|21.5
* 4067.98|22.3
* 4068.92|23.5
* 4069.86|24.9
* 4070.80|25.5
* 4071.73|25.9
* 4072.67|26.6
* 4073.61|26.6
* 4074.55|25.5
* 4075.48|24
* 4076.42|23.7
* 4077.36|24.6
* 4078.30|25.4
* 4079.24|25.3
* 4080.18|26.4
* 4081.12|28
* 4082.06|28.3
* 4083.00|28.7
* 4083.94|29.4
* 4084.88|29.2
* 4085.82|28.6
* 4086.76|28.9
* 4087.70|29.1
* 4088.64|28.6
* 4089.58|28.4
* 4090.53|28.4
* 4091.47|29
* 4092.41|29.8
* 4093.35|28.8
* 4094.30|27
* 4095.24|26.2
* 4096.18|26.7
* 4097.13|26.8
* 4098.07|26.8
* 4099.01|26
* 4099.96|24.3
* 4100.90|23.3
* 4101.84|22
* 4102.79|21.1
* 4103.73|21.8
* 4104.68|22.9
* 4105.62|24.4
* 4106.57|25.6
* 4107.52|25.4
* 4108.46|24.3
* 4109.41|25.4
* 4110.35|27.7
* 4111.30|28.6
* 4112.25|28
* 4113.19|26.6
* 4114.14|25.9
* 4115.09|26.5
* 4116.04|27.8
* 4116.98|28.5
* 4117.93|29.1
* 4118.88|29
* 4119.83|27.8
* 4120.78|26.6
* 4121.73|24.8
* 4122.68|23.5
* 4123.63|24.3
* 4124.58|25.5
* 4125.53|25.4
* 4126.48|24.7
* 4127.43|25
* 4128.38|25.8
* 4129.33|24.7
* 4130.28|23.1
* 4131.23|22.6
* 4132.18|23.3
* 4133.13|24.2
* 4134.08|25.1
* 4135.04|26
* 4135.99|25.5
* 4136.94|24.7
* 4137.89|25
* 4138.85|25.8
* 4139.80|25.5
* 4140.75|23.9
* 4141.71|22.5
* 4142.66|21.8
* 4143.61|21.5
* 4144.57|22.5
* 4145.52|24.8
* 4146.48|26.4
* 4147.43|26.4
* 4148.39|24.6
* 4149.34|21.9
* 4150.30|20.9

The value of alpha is 1.91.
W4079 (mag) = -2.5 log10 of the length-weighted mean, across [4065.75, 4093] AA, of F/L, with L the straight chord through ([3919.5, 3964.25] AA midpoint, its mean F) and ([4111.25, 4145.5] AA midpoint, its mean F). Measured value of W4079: -0.18 mag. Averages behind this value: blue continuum 14.2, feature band 26.5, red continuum 25.3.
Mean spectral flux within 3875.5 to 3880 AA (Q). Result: 12.3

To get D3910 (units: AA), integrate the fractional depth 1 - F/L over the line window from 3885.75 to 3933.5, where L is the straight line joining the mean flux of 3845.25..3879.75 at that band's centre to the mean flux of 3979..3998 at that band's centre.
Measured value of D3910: 4.4 AA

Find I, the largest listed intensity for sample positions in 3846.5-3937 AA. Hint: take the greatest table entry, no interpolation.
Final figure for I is 21.2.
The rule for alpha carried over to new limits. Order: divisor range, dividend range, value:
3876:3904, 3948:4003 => 1.38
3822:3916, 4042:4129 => 2.11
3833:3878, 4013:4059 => 2.28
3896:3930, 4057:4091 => 1.64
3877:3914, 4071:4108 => 1.89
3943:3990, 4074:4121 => 1.68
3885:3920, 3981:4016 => 1.61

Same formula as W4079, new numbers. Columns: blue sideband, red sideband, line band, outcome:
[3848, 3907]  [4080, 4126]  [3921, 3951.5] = 0.33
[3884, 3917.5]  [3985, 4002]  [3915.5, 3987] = 0.35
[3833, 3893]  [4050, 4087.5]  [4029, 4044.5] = -0.03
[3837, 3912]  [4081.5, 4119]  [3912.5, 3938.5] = 0.20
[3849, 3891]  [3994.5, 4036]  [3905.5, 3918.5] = -0.10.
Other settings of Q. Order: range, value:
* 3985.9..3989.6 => 23.8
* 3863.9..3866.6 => 14.8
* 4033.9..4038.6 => 24.6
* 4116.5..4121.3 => 28.2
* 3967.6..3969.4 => 6.9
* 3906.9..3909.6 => 17.3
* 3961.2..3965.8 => 11.9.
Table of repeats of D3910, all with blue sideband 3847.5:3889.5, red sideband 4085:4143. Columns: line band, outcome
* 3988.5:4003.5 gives -4.1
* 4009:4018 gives -3.5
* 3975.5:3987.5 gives -1.6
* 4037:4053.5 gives -2.0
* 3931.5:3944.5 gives 5.1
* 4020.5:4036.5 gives -3.9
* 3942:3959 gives -0.1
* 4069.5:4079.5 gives -0.6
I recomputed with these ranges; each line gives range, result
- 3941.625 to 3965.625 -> 22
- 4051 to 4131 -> 29.8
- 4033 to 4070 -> 29.3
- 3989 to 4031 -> 31.9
